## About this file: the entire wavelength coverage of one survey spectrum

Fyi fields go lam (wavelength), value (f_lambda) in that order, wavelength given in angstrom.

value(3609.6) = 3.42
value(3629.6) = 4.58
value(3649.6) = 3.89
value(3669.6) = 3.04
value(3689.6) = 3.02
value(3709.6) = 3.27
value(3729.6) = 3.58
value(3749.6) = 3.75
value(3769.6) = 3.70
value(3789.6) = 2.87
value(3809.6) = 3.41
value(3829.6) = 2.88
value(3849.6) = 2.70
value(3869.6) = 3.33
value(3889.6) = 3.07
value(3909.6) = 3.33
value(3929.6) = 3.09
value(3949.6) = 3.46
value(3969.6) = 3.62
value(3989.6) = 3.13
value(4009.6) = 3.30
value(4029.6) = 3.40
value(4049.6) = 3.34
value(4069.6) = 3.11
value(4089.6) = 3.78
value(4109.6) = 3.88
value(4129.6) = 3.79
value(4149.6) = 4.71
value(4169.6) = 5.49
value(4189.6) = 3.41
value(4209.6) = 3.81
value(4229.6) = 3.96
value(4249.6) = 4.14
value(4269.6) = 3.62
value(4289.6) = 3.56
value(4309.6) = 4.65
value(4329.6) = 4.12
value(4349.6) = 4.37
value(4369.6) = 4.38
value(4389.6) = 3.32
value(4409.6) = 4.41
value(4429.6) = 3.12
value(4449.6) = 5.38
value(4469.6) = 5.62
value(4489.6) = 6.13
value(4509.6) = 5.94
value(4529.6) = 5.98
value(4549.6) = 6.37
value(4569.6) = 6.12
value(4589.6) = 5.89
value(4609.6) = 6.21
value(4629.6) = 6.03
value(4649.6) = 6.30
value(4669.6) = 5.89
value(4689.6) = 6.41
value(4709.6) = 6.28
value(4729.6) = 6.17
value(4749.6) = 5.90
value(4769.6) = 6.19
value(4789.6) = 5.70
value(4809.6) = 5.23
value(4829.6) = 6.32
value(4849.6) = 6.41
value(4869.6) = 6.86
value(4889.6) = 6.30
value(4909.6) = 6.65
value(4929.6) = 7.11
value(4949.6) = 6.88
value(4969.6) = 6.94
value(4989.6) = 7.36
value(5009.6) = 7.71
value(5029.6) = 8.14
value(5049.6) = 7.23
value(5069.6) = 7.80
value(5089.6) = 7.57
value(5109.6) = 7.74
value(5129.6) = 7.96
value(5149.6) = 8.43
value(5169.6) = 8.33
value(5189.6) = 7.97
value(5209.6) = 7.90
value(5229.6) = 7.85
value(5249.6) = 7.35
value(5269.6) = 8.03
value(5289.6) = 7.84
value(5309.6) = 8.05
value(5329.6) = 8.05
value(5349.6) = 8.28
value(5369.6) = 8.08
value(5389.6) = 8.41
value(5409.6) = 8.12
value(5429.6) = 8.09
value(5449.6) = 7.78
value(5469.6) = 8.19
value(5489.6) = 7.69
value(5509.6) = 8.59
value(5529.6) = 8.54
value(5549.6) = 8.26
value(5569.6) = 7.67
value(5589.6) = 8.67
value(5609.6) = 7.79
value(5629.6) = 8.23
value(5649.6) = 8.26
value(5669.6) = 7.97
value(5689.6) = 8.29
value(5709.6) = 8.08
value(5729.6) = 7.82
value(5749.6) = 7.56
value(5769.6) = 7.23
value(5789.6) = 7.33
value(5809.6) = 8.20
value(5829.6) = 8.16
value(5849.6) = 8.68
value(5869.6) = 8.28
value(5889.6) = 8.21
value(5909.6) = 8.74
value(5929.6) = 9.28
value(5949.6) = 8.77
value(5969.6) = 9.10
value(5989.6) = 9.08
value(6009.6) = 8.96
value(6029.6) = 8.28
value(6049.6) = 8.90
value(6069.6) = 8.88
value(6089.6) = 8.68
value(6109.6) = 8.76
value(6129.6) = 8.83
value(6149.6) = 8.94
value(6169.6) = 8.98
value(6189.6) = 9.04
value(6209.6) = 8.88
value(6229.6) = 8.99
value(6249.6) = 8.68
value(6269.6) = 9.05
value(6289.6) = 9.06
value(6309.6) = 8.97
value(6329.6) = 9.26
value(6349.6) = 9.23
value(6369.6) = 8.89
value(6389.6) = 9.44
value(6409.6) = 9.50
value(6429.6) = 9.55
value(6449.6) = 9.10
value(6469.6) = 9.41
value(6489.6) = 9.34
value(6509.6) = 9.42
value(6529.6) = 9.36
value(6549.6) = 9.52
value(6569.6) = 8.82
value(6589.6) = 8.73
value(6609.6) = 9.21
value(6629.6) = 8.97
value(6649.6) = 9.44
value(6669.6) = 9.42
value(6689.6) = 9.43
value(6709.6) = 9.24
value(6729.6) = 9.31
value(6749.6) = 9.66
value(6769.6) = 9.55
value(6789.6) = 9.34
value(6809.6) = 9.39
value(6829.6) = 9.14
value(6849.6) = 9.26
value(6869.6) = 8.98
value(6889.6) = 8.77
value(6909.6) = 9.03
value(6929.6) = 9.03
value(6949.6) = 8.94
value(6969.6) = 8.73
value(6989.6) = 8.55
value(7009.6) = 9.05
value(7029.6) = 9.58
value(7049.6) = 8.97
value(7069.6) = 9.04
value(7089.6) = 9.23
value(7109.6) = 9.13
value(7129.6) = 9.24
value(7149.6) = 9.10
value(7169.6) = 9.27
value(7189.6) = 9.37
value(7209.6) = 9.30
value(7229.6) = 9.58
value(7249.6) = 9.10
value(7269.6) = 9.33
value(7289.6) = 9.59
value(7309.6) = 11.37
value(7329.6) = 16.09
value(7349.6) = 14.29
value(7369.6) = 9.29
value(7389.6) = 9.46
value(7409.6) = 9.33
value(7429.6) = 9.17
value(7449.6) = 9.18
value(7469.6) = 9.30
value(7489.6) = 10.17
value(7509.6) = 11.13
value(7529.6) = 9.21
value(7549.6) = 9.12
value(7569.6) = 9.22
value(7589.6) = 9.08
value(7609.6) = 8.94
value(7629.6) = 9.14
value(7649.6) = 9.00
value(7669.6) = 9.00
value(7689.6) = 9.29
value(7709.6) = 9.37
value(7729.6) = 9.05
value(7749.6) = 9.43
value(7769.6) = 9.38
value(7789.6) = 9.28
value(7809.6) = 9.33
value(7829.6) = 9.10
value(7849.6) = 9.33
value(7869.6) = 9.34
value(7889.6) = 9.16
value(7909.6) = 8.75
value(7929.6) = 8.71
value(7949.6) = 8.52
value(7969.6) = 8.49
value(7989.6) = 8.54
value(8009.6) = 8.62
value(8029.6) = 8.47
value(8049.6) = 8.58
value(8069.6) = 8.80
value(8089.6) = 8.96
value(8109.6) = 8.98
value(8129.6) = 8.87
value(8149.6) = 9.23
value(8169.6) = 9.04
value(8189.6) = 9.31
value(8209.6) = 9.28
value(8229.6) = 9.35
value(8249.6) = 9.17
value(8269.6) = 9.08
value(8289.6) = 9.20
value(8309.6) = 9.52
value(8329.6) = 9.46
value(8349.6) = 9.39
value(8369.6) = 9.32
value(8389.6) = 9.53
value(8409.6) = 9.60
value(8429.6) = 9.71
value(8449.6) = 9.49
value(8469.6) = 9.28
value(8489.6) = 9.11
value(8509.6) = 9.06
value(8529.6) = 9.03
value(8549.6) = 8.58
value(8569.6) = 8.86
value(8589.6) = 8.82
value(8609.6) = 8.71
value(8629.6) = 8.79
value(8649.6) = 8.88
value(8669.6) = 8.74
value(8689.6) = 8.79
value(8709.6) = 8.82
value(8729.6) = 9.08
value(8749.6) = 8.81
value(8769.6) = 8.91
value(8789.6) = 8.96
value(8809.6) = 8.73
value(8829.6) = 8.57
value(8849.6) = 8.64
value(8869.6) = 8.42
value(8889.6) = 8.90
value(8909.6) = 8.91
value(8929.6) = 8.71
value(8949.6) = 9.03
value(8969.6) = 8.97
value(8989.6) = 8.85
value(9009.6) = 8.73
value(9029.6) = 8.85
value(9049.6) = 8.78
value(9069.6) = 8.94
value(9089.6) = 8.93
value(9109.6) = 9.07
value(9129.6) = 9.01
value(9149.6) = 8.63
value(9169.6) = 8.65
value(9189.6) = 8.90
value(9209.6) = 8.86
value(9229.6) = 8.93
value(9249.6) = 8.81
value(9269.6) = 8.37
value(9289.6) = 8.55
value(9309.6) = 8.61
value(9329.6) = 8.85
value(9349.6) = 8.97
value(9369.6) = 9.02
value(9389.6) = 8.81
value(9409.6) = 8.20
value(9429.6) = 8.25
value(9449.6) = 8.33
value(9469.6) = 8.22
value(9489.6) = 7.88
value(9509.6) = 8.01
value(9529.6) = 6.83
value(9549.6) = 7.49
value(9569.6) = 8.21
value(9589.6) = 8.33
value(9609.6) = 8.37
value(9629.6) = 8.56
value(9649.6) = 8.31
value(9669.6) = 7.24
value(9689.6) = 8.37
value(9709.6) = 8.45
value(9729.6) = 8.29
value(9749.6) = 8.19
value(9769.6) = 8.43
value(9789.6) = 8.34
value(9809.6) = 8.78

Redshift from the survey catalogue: 0.116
